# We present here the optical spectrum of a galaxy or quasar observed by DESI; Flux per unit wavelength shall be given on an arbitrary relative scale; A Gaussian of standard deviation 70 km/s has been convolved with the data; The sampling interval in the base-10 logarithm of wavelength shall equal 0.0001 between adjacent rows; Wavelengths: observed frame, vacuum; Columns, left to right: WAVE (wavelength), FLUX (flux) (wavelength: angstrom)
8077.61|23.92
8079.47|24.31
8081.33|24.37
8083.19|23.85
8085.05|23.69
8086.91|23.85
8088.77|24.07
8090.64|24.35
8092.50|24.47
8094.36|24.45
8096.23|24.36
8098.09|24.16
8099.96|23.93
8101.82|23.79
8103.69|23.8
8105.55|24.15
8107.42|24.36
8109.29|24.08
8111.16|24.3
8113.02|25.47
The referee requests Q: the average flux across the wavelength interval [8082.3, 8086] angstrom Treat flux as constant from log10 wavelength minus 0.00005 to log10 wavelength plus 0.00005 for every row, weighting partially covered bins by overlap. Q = 23.8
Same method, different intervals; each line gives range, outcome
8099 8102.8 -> 23.8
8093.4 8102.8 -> 24.1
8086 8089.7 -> 24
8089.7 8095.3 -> 24.4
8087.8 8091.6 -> 24.2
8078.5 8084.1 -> 24.2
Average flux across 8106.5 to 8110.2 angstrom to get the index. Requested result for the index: 24.2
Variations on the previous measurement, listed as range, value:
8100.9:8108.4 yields 24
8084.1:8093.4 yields 24.1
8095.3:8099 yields 24.3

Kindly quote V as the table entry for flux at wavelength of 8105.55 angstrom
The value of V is 24.15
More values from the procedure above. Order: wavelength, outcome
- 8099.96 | 23.93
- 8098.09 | 24.16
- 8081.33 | 24.37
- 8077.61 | 23.92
